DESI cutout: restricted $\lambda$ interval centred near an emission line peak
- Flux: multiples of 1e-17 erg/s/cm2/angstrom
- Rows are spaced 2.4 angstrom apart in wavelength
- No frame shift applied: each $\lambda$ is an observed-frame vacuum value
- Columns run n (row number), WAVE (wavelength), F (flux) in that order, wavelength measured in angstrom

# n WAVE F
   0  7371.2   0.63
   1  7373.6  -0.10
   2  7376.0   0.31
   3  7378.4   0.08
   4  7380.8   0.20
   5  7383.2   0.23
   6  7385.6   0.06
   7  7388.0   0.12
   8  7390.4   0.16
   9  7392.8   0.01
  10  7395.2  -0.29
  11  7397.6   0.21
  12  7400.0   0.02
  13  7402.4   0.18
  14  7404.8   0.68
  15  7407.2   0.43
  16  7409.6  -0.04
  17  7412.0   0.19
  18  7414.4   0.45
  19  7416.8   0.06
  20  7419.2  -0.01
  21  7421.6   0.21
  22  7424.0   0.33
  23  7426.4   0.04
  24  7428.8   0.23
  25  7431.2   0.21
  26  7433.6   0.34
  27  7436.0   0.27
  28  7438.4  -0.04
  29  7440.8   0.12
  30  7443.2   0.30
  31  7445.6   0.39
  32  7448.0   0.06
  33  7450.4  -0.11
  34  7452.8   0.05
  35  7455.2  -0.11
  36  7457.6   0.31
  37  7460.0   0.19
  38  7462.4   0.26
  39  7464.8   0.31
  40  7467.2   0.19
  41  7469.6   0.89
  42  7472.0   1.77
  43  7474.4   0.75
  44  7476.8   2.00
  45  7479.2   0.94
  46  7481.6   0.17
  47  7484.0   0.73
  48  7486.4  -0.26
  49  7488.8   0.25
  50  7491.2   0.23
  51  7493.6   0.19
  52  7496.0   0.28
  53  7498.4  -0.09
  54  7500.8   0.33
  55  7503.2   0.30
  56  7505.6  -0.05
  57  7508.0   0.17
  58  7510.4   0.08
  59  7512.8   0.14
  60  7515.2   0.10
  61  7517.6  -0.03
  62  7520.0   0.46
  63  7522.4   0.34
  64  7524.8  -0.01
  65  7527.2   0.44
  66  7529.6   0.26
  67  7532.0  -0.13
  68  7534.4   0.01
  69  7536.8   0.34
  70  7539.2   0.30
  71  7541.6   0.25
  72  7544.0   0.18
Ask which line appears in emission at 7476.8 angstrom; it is [O II] 3727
